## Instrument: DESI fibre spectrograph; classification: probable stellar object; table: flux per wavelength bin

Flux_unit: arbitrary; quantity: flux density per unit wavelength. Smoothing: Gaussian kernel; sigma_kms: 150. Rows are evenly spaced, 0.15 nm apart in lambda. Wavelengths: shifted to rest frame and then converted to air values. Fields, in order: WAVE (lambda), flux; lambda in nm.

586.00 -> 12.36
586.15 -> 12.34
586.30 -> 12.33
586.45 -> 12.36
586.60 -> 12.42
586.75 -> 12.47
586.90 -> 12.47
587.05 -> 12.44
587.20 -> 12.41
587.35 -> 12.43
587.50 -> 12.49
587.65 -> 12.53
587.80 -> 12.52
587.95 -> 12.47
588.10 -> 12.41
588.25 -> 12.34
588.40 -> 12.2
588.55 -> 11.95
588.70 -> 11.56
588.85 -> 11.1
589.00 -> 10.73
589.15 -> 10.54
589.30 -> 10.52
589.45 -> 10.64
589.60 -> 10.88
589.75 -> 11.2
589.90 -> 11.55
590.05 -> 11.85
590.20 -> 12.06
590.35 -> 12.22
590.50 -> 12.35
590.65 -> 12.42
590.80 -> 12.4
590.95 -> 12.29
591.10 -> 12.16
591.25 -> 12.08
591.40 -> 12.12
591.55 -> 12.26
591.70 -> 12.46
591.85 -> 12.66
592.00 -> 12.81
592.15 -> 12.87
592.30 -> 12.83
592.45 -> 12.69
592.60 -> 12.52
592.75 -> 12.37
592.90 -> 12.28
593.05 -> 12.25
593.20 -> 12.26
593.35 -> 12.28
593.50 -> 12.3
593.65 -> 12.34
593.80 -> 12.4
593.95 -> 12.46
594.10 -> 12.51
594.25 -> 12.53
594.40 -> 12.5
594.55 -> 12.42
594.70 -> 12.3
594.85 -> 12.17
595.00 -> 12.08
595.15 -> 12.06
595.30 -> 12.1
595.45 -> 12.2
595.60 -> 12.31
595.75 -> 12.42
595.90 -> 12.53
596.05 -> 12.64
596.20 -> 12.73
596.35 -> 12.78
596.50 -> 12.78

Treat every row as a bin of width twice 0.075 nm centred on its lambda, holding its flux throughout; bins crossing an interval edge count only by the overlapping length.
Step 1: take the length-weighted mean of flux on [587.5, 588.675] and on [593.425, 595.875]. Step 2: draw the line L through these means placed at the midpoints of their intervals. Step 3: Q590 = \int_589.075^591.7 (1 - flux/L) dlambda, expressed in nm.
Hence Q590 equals 0.12 nm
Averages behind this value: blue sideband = 12.3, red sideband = 12.3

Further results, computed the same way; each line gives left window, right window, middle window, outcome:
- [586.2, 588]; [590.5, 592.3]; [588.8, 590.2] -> 0.155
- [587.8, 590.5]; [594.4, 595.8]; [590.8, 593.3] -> -0.110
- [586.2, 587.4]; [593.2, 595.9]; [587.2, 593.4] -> 0.153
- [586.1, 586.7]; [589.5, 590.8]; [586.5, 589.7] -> 0.066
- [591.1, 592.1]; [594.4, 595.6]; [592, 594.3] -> -0.029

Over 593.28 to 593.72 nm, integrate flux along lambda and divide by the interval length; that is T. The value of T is 12.3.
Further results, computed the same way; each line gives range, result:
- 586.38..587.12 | 12.4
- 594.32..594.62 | 12.5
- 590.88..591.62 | 12.2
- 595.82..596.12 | 12.6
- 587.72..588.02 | 12.5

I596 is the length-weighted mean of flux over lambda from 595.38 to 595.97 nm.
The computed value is 12.4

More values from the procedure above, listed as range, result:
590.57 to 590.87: 12.4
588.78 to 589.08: 10.9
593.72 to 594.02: 12.4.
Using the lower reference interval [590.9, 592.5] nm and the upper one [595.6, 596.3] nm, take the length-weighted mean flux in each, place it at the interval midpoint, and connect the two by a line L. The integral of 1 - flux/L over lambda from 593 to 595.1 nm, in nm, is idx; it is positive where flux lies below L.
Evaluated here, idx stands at 0.03 nm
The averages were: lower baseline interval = 12.5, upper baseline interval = 12.6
